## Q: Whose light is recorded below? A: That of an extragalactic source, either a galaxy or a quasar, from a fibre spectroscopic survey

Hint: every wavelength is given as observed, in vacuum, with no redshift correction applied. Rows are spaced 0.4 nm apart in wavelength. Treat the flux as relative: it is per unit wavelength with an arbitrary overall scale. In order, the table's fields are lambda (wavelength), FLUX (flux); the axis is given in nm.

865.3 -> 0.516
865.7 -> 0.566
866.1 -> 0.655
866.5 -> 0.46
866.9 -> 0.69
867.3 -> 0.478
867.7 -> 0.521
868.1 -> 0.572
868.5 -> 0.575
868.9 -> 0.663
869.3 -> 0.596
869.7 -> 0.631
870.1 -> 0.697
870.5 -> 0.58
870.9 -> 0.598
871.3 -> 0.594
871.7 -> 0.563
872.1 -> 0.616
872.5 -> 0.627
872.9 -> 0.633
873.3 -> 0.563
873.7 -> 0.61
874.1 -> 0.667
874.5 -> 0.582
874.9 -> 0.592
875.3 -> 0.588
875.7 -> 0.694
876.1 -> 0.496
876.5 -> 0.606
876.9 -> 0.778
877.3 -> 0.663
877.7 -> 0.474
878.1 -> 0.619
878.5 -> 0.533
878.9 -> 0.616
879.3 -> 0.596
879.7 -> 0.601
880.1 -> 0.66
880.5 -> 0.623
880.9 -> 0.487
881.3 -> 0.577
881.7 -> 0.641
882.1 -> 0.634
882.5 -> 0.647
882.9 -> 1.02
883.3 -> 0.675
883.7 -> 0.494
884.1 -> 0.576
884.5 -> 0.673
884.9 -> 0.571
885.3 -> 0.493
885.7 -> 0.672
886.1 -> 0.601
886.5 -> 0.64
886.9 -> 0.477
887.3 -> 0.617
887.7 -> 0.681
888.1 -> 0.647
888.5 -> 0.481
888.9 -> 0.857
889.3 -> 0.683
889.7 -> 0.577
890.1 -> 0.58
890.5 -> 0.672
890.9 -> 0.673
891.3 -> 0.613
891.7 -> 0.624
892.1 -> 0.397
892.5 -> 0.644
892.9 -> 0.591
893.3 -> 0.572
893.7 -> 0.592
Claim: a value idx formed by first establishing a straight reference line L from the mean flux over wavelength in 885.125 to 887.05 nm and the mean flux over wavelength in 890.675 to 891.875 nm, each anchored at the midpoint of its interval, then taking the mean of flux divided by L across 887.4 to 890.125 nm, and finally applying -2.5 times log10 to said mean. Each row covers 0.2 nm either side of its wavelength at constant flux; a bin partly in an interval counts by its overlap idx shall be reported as -0.06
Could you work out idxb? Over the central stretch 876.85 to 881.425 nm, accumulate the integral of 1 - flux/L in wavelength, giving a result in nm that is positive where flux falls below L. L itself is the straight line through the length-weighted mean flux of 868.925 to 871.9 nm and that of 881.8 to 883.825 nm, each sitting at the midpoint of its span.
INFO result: 0.51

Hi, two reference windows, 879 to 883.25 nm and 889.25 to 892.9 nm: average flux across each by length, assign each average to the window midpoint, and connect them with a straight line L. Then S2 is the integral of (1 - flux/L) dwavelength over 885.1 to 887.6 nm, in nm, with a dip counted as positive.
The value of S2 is 0.150 nm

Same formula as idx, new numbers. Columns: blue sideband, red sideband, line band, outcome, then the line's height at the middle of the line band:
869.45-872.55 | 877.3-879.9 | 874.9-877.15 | -0.07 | 0.591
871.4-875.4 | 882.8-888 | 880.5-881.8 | 0.08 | 0.616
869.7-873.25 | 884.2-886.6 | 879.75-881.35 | 0.03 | 0.608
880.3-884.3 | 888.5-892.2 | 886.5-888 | 0.05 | 0.632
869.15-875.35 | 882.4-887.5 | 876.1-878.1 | 0.00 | 0.616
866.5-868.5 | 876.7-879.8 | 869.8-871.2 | -0.10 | 0.571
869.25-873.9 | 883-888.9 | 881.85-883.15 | -0.24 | 0.609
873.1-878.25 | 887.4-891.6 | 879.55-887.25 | 0.02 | 0.63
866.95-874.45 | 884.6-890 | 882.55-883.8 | -0.20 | 0.612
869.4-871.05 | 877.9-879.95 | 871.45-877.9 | 0.00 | 0.61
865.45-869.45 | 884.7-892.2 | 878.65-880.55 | -0.04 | 0.597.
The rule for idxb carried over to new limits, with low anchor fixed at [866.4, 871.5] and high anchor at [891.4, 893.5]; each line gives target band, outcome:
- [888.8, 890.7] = -0.31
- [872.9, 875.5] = -0.07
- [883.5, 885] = -0.01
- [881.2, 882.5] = -0.10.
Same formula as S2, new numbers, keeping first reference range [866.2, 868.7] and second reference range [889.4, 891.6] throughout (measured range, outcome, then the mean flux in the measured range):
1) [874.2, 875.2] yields -0.03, 0.595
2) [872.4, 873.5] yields -0.07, 0.606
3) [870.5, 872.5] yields -0.10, 0.595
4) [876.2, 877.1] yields -0.14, 0.67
